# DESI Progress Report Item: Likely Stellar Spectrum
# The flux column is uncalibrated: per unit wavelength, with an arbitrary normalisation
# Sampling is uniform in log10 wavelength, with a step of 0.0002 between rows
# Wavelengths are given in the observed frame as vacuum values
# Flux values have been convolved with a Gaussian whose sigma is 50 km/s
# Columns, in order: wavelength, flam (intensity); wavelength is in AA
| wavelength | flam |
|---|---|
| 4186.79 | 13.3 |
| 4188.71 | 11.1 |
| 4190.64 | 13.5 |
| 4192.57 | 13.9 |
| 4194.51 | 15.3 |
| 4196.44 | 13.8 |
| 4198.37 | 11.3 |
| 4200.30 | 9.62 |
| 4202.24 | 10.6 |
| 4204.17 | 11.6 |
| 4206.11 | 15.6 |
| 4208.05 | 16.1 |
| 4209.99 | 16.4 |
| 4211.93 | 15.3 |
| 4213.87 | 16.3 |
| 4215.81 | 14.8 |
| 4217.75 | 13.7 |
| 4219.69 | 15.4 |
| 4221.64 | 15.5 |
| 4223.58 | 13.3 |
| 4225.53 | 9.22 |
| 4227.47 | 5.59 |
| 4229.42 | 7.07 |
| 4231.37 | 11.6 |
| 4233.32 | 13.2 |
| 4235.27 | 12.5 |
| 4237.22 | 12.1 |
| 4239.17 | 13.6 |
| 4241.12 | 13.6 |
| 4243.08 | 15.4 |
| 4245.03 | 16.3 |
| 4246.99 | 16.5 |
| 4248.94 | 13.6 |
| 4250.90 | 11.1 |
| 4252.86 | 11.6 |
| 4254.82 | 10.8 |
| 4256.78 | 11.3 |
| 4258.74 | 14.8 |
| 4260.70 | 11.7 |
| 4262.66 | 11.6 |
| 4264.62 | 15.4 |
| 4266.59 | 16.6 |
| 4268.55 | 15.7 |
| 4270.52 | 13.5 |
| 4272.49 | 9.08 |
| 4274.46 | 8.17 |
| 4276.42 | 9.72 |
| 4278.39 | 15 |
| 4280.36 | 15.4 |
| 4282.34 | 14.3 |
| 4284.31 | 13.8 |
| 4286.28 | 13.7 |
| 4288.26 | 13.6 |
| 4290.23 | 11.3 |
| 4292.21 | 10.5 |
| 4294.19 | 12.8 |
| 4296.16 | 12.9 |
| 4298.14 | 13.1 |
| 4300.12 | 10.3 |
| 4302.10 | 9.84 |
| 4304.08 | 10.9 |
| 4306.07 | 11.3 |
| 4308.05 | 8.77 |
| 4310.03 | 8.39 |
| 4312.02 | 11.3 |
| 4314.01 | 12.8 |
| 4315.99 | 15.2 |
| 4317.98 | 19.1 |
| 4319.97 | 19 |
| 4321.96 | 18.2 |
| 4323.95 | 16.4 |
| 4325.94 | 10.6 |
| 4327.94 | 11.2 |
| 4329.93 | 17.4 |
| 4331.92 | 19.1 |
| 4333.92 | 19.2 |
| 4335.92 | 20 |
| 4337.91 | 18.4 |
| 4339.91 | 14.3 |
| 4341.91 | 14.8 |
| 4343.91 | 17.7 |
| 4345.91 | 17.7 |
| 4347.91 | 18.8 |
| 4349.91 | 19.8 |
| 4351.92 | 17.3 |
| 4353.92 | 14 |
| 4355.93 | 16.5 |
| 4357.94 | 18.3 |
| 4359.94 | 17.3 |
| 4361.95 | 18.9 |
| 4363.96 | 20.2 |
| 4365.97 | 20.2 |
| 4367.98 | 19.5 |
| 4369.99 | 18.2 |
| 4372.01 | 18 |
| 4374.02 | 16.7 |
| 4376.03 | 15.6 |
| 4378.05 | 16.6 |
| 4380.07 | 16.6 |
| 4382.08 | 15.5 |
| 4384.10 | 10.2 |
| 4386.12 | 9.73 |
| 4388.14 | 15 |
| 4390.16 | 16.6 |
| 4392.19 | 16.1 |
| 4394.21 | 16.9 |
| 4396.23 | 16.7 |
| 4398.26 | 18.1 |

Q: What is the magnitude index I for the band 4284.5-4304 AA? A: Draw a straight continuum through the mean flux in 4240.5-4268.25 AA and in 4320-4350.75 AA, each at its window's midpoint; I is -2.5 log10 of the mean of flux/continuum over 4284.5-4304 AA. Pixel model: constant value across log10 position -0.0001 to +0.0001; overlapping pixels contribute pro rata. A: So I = 0.258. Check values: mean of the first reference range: 13.6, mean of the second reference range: 17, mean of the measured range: 12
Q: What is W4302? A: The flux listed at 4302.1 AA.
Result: 9.84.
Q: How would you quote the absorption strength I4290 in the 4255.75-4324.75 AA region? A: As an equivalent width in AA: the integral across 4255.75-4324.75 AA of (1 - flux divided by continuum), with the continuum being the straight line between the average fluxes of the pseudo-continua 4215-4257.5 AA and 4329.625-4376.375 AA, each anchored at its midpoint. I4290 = 9.3 AA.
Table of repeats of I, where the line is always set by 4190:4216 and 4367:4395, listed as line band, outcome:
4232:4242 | 0.101 mag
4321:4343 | -0.074 mag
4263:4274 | 0.072 mag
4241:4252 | -0.010 mag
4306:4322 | 0.106 mag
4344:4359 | -0.134 mag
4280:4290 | 0.066 mag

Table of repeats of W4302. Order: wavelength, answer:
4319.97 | 19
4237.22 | 12.1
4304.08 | 10.9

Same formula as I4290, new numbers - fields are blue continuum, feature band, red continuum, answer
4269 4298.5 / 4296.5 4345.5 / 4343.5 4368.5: 3.3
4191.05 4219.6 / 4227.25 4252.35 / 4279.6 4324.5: 1.8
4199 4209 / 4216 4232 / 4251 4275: 1.3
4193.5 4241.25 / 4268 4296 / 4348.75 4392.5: 3.7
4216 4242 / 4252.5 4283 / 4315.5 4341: 2.5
